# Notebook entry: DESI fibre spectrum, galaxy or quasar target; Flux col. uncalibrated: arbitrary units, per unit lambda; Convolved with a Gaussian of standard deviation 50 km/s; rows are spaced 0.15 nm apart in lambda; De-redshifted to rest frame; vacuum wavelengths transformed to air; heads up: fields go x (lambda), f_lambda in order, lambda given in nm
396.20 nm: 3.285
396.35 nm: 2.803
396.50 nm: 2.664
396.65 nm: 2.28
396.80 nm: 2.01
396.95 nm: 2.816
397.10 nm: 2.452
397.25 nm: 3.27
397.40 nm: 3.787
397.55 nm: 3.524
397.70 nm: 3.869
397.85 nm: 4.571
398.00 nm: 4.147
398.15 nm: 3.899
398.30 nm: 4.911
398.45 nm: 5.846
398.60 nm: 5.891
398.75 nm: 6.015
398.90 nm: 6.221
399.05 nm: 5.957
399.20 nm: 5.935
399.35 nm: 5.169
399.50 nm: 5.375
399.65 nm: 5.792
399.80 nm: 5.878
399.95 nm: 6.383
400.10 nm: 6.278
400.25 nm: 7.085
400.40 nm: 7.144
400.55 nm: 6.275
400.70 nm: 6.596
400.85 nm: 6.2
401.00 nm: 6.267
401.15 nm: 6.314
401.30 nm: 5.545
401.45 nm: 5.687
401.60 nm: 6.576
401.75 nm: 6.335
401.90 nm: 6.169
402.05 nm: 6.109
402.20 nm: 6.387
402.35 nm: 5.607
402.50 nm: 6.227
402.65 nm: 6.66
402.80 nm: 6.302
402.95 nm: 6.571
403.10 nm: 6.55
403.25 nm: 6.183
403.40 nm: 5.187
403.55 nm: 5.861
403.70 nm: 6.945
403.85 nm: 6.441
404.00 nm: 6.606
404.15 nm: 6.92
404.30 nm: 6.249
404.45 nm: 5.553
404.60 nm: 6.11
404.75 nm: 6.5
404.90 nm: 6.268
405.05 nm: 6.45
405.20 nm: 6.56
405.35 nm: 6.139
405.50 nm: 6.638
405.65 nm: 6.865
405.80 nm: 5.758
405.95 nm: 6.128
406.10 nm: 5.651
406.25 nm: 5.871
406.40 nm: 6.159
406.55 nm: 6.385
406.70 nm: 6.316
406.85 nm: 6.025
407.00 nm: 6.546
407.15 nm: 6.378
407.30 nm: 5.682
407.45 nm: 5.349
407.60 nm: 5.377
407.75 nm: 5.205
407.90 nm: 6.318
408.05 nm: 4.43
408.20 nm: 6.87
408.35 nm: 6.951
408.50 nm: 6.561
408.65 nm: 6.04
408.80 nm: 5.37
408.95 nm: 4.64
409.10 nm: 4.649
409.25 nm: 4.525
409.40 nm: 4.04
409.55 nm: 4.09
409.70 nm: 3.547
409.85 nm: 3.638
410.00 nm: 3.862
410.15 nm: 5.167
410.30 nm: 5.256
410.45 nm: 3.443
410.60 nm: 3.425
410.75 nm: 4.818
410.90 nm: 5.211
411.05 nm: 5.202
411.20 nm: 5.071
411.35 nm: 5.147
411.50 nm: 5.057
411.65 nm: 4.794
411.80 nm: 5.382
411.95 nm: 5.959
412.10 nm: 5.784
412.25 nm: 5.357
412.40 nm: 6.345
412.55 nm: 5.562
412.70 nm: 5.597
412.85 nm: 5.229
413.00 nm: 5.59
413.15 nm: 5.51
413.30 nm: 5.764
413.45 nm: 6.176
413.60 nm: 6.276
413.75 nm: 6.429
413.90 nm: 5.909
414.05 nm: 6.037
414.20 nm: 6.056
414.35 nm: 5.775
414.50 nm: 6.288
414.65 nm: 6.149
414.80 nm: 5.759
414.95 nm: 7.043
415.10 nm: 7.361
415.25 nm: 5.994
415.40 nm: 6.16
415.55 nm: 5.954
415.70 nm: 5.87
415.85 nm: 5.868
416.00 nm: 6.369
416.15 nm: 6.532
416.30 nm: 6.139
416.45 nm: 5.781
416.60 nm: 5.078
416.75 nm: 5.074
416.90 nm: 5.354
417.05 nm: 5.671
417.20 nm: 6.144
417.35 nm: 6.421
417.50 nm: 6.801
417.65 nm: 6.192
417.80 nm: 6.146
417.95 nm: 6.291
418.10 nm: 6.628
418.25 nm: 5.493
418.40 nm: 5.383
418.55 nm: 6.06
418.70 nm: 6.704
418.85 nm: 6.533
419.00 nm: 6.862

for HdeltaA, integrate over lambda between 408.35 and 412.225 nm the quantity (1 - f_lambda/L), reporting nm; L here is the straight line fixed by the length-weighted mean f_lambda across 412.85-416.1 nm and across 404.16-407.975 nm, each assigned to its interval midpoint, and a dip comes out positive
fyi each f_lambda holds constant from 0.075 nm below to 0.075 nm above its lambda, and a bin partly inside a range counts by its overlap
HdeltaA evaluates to 0.78 nm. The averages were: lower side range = 6.11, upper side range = 6.09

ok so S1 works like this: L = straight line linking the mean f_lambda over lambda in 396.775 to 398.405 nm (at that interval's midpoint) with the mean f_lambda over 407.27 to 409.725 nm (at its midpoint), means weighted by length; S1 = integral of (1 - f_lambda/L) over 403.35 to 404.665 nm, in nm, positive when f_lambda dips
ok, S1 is -0.46 nm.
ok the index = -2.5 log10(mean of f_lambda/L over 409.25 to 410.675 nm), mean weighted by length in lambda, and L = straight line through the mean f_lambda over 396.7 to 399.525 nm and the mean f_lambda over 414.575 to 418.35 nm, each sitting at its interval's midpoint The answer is 0.328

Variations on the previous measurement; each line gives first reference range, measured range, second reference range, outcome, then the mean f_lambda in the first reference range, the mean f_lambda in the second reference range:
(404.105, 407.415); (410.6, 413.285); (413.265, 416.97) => 0.15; 6.22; 6.05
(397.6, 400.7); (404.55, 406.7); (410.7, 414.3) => -0.12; 5.64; 5.6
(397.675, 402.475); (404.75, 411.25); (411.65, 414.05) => 0.06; 5.85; 5.77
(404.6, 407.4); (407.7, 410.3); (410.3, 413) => 0.13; 6.23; 5.16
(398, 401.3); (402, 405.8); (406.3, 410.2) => -0.12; 5.92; 5.39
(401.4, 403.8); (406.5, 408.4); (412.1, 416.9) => 0.03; 6.22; 5.96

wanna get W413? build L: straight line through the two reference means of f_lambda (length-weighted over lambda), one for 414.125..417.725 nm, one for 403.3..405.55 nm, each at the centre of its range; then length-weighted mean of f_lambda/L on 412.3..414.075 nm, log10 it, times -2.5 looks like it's 0.049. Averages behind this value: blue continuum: 6.29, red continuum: 6.08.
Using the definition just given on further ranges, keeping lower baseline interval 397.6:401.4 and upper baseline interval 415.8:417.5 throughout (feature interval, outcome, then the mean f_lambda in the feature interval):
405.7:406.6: -0.04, 6.01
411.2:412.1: 0.11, 5.29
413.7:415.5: -0.06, 6.24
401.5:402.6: -0.08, 6.2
